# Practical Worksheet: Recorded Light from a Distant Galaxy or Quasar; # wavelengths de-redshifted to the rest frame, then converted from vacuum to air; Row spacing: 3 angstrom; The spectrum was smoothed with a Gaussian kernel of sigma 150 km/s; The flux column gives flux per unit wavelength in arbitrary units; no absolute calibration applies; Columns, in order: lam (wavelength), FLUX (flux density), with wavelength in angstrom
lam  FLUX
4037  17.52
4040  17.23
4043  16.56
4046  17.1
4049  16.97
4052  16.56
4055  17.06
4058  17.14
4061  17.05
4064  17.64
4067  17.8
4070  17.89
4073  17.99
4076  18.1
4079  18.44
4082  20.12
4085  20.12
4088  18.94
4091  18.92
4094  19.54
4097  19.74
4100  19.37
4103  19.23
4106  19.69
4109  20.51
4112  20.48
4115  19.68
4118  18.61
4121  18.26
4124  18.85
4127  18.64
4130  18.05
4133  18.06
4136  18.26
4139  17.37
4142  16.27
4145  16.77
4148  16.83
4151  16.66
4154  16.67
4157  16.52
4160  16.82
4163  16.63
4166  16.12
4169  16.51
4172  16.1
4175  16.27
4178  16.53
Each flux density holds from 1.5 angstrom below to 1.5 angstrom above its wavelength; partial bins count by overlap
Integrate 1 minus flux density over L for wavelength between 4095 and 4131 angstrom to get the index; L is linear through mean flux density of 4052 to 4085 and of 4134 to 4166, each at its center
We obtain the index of -4.0 angstrom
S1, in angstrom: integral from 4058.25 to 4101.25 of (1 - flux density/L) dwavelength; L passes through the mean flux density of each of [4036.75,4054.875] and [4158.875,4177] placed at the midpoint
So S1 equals -4.7 angstrom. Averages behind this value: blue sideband 17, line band 18.6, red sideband 16.4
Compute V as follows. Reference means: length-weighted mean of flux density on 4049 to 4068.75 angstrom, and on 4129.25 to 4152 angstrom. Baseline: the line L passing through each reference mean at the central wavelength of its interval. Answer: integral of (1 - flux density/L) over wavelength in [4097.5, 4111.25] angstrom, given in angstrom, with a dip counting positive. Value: -2.0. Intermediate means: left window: 17.2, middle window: 19.7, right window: 17.3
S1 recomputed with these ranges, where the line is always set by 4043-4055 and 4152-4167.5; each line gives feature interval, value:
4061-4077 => -0.9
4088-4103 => -2.3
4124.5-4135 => -1.1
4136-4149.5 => -0.3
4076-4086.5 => -1.6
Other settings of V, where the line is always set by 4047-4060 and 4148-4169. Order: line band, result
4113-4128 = -1.9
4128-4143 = -0.9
